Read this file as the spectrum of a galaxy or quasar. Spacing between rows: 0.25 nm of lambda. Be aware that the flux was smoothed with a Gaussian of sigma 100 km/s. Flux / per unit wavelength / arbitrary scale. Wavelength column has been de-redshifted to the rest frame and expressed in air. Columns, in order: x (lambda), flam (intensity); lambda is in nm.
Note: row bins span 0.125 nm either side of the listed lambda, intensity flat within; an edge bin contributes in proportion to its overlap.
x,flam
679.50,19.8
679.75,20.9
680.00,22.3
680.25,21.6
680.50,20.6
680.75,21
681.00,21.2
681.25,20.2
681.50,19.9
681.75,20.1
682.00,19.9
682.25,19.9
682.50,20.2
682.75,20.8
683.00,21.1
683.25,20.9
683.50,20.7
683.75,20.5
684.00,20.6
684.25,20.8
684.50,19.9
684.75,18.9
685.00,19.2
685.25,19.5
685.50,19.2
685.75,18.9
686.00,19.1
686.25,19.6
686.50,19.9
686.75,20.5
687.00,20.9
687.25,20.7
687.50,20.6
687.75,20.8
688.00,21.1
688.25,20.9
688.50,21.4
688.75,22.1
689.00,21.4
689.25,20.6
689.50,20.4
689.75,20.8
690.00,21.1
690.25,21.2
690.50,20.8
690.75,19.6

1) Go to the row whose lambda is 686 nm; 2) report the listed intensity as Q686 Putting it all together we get 19.1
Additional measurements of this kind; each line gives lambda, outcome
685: 19.2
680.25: 21.6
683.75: 20.5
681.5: 19.9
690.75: 19.6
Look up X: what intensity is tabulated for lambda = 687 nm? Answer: 20.9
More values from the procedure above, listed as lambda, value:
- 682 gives 19.9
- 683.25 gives 20.9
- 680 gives 22.3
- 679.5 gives 19.8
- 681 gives 21.2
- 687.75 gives 20.8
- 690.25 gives 21.2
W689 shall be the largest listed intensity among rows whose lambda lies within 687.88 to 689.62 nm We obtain 22.1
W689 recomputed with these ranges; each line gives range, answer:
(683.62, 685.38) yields 20.8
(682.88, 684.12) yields 21.1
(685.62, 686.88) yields 20.5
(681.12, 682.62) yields 20.2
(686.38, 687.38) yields 20.9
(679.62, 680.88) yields 22.3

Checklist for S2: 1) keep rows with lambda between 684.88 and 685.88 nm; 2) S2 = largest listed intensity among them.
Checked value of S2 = 19.5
